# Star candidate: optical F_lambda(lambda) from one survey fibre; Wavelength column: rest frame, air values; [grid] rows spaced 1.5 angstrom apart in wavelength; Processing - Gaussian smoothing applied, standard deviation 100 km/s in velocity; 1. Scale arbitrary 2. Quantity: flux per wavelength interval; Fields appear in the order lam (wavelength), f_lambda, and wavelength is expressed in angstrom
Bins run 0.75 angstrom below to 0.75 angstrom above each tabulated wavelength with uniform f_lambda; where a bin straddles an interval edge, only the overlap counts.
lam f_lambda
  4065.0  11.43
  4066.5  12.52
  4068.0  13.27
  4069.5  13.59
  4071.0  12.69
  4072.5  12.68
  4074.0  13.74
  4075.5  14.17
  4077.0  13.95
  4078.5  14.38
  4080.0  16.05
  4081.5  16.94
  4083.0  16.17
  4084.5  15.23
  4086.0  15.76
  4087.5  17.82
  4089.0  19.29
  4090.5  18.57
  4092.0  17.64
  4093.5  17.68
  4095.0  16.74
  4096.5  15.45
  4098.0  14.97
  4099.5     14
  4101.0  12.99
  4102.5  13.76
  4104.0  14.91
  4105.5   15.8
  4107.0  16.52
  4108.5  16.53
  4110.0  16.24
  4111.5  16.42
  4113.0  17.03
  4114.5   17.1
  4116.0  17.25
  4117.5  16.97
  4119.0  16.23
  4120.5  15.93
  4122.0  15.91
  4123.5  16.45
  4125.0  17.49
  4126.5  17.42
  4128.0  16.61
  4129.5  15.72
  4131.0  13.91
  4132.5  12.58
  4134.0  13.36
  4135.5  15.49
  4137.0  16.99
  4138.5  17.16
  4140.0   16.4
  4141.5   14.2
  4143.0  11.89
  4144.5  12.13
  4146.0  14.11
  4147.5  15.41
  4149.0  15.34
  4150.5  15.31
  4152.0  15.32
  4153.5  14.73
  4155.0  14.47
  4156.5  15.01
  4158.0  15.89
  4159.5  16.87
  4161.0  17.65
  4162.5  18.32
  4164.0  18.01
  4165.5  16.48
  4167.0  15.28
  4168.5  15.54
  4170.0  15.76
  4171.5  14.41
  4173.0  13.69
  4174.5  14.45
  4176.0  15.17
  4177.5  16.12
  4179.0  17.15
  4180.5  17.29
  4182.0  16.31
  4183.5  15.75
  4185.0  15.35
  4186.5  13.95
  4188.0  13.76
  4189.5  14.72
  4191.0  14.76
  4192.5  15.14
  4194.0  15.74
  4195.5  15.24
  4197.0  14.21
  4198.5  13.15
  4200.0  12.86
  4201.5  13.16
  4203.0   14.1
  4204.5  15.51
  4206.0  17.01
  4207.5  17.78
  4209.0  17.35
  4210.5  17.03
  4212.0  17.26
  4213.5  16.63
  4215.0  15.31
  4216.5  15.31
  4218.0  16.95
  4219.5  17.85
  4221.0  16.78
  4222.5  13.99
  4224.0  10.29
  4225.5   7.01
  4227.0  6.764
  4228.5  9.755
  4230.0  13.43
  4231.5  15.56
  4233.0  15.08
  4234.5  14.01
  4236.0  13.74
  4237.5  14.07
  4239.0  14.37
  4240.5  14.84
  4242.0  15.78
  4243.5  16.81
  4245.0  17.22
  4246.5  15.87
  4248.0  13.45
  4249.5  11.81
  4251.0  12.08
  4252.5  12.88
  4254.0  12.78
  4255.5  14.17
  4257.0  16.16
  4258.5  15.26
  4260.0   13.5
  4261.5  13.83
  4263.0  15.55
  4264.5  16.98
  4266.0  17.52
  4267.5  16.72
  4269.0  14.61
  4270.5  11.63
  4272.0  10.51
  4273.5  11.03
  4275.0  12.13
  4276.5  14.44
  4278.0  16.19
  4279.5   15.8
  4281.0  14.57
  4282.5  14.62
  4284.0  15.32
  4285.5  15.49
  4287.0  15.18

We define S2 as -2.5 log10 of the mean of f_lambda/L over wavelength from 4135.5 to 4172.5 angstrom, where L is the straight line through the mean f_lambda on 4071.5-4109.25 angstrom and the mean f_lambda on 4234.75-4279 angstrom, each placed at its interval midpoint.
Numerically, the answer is -0.03 mag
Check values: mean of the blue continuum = 15.6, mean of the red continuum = 14.3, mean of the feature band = 15.5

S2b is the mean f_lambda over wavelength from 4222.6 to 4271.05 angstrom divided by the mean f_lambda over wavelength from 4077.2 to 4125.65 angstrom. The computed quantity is 0.85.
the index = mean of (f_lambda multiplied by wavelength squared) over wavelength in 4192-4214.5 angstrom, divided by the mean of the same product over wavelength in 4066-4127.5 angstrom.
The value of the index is 1.04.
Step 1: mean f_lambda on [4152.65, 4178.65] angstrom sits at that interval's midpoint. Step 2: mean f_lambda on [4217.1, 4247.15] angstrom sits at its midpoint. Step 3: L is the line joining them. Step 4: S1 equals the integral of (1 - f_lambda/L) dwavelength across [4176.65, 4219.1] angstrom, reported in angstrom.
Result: -1.83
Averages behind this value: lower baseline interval 15.8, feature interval 15.6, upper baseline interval 14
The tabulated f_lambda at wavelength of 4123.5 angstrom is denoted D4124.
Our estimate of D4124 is 16.45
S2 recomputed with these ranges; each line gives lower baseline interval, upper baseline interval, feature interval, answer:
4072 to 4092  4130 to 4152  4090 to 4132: -0.06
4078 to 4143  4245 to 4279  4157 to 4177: -0.04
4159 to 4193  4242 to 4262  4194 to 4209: 0.02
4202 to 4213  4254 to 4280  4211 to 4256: 0.11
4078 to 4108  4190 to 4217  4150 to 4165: -0.03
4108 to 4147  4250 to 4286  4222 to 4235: 0.25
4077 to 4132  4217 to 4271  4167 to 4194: -0.01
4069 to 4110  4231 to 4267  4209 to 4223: -0.11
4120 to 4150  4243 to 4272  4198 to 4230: 0.03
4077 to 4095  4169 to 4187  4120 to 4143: 0.04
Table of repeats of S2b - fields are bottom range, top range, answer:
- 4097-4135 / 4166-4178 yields 0.96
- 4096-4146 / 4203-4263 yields 0.94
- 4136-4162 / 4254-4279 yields 0.94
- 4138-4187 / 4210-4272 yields 0.93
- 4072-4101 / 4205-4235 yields 0.92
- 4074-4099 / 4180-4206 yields 0.91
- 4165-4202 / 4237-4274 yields 0.96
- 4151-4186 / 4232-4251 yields 0.92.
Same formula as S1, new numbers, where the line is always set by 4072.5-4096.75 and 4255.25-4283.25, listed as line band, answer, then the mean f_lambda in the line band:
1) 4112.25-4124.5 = -0.6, 16.6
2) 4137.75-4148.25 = 0.8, 14.5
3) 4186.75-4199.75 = 0.6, 14.5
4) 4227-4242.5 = 1.2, 13.7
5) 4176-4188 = -0.4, 15.8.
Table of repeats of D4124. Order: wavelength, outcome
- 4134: 13.36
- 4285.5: 15.49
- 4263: 15.55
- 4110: 16.24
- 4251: 12.08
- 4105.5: 15.8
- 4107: 16.52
